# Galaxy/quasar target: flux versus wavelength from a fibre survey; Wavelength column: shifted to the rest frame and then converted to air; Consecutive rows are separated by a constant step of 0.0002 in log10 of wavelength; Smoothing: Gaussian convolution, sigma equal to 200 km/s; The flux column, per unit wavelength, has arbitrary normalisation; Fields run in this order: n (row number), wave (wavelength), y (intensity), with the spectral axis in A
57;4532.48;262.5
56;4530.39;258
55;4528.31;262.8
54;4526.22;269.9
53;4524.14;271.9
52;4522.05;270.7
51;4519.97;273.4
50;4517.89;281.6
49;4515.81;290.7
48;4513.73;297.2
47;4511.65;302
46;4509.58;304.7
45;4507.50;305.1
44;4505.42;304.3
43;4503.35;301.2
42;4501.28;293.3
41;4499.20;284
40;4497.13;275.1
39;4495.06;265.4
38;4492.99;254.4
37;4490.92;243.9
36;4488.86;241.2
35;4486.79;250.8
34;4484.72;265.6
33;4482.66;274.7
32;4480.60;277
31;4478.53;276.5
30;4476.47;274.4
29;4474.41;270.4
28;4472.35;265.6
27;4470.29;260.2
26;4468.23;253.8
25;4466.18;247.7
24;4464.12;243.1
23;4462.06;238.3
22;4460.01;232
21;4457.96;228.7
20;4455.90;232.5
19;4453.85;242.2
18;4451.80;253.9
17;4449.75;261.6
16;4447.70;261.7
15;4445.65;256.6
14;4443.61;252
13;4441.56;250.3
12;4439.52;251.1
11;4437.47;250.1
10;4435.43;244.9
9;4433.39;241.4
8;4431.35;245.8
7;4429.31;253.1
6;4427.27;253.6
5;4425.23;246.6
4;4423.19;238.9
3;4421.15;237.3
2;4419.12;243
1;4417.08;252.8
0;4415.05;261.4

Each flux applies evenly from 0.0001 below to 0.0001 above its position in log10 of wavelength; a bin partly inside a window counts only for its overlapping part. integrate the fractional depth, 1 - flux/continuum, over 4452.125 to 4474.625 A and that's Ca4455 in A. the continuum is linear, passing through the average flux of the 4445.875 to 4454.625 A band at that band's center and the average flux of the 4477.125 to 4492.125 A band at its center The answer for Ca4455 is 1.0 A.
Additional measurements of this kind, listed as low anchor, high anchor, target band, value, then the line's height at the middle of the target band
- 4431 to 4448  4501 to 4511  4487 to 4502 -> 1.5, 294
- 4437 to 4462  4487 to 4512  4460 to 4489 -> 0.4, 264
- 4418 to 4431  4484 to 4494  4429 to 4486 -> -1.3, 248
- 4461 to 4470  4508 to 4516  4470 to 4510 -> 0.1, 275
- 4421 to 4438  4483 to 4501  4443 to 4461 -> 0.4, 252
